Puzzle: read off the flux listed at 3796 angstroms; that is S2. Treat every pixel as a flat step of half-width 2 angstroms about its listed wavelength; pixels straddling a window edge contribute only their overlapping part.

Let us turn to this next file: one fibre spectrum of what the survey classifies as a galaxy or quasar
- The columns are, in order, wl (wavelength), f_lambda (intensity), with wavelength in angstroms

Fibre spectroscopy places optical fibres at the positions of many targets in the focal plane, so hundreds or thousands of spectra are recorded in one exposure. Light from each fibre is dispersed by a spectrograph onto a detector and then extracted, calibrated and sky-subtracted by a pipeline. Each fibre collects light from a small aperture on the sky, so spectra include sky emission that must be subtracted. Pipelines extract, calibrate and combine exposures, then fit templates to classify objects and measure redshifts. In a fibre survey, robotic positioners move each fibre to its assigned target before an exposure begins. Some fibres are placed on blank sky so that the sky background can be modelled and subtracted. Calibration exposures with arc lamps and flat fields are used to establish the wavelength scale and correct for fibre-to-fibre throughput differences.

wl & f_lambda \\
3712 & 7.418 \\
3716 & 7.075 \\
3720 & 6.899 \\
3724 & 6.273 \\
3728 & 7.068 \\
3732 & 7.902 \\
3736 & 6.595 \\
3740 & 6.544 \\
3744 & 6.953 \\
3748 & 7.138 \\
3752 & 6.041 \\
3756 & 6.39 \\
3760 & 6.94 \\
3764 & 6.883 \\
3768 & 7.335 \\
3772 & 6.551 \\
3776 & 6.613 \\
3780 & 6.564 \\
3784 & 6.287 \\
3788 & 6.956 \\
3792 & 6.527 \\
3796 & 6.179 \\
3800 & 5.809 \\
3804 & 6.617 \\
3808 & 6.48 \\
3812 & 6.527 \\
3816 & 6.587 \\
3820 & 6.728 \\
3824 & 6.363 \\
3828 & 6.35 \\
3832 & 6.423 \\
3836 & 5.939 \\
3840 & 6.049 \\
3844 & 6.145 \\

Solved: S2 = 6.179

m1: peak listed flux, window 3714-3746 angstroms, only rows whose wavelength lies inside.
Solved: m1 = 7.902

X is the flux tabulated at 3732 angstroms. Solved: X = 7.902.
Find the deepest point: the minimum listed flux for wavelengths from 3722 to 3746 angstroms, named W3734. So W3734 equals 6.273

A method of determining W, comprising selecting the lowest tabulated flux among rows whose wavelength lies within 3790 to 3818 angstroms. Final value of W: 5.809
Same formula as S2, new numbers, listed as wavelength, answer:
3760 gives 6.94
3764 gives 6.883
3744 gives 6.953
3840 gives 6.049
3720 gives 6.899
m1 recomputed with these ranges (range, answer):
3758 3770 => 7.335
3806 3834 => 6.728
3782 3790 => 6.956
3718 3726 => 6.899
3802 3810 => 6.617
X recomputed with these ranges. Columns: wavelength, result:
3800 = 5.809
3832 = 6.423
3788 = 6.956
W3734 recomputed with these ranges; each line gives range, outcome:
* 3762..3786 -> 6.287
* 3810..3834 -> 6.35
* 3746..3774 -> 6.041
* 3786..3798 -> 6.179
